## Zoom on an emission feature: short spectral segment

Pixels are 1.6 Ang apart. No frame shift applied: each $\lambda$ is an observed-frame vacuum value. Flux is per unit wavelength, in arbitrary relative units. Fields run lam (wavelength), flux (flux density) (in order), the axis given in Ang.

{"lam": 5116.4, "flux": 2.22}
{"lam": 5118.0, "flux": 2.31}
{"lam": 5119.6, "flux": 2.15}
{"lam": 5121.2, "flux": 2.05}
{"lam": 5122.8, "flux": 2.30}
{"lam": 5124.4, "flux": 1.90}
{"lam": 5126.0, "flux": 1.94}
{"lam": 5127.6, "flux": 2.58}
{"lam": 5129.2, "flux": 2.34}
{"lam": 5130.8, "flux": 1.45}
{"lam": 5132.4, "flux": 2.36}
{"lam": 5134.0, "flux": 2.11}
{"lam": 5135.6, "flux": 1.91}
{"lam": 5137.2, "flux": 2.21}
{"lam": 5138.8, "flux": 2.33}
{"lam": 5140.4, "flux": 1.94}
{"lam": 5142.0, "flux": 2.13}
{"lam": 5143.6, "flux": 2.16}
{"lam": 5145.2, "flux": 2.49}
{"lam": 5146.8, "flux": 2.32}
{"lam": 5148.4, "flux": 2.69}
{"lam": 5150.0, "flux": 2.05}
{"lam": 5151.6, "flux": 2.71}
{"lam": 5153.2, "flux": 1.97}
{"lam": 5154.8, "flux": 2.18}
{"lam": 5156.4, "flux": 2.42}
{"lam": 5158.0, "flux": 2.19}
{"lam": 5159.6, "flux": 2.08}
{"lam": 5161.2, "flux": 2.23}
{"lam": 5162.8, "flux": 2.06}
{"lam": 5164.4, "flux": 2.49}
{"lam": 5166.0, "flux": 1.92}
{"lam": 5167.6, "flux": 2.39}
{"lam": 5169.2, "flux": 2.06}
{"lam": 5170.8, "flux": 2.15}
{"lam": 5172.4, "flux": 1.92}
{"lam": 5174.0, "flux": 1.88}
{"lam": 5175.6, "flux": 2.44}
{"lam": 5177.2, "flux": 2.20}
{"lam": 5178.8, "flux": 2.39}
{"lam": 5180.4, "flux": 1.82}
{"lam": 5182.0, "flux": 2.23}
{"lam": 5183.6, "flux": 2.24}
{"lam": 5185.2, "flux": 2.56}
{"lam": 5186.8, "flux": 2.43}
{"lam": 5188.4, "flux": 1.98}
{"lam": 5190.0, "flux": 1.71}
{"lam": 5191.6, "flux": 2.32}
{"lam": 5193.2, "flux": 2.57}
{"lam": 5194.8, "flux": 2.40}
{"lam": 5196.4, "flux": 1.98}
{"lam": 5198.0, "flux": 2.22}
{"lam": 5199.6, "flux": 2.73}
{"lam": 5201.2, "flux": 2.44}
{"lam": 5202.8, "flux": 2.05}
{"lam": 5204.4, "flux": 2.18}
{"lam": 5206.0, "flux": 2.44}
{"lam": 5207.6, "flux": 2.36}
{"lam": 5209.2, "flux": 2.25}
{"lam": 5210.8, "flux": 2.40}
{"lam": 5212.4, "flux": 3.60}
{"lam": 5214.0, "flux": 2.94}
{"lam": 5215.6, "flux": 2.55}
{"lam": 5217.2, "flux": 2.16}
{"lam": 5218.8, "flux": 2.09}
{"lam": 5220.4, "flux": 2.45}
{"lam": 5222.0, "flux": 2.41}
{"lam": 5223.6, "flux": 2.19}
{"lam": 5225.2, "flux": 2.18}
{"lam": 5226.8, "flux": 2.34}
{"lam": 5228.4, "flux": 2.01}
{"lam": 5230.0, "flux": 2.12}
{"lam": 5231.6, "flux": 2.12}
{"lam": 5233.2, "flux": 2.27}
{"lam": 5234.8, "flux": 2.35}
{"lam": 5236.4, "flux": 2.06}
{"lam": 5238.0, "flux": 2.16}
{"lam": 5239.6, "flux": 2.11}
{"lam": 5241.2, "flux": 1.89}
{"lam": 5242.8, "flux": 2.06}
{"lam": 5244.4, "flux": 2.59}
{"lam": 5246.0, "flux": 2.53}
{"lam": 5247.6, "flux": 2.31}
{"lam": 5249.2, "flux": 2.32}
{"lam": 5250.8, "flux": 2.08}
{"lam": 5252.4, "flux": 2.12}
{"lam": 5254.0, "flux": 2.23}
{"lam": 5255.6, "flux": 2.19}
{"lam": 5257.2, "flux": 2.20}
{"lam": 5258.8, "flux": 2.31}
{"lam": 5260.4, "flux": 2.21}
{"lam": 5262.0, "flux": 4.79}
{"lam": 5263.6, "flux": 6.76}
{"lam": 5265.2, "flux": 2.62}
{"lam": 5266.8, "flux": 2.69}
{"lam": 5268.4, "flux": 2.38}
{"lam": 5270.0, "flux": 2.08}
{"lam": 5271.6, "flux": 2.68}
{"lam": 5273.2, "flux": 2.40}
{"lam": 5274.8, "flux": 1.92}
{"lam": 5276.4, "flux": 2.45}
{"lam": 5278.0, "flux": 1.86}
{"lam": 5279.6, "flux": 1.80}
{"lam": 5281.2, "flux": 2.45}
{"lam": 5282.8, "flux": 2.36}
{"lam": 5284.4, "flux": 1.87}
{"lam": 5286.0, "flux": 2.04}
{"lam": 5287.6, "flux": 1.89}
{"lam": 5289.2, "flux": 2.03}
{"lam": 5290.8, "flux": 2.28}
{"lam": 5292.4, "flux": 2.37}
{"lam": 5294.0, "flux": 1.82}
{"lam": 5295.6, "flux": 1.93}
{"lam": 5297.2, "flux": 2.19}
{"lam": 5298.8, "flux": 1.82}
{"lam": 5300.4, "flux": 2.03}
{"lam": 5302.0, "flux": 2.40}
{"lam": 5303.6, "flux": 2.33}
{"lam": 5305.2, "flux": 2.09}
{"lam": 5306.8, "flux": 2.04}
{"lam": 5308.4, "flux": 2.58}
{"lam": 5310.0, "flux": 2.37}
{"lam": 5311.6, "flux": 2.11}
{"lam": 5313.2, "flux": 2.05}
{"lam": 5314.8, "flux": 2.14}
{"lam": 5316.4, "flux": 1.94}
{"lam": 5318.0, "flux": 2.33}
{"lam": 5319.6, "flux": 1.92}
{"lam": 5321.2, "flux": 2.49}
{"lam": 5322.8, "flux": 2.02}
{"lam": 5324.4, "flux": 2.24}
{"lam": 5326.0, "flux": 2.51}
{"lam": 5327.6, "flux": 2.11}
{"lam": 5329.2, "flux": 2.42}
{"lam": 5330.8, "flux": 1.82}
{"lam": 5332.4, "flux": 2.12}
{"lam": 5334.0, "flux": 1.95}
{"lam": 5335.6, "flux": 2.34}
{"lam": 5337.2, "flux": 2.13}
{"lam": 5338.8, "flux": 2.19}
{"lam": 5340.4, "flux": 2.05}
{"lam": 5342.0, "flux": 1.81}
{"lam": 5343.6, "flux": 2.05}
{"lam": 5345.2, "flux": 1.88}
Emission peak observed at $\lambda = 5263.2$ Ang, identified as [O III]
